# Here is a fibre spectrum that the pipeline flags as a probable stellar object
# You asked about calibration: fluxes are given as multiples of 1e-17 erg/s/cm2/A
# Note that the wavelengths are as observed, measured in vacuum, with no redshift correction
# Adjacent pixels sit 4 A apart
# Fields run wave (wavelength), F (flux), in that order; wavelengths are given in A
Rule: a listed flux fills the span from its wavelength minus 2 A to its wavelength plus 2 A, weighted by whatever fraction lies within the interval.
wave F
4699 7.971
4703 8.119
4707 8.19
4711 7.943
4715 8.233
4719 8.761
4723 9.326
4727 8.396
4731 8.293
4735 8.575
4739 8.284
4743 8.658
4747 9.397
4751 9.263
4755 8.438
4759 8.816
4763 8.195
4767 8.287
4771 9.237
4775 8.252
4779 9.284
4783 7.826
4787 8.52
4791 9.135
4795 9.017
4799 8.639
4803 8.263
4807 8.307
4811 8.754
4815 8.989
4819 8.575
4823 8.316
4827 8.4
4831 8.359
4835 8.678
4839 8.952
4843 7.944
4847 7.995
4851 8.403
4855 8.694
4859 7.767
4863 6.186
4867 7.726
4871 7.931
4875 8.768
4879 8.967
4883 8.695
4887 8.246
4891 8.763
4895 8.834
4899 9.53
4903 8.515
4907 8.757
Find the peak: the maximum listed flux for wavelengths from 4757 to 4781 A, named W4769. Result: 9.284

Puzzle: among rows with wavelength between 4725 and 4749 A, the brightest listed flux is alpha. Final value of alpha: 9.397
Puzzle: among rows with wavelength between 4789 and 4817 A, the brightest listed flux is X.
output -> 9.135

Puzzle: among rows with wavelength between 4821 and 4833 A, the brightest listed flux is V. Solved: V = 8.4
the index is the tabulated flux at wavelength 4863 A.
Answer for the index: 6.186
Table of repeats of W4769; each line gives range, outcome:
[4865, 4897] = 8.967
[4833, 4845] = 8.952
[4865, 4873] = 7.931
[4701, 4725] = 9.326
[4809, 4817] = 8.989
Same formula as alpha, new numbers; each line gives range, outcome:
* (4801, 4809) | 8.307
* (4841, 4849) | 7.995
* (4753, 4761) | 8.816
